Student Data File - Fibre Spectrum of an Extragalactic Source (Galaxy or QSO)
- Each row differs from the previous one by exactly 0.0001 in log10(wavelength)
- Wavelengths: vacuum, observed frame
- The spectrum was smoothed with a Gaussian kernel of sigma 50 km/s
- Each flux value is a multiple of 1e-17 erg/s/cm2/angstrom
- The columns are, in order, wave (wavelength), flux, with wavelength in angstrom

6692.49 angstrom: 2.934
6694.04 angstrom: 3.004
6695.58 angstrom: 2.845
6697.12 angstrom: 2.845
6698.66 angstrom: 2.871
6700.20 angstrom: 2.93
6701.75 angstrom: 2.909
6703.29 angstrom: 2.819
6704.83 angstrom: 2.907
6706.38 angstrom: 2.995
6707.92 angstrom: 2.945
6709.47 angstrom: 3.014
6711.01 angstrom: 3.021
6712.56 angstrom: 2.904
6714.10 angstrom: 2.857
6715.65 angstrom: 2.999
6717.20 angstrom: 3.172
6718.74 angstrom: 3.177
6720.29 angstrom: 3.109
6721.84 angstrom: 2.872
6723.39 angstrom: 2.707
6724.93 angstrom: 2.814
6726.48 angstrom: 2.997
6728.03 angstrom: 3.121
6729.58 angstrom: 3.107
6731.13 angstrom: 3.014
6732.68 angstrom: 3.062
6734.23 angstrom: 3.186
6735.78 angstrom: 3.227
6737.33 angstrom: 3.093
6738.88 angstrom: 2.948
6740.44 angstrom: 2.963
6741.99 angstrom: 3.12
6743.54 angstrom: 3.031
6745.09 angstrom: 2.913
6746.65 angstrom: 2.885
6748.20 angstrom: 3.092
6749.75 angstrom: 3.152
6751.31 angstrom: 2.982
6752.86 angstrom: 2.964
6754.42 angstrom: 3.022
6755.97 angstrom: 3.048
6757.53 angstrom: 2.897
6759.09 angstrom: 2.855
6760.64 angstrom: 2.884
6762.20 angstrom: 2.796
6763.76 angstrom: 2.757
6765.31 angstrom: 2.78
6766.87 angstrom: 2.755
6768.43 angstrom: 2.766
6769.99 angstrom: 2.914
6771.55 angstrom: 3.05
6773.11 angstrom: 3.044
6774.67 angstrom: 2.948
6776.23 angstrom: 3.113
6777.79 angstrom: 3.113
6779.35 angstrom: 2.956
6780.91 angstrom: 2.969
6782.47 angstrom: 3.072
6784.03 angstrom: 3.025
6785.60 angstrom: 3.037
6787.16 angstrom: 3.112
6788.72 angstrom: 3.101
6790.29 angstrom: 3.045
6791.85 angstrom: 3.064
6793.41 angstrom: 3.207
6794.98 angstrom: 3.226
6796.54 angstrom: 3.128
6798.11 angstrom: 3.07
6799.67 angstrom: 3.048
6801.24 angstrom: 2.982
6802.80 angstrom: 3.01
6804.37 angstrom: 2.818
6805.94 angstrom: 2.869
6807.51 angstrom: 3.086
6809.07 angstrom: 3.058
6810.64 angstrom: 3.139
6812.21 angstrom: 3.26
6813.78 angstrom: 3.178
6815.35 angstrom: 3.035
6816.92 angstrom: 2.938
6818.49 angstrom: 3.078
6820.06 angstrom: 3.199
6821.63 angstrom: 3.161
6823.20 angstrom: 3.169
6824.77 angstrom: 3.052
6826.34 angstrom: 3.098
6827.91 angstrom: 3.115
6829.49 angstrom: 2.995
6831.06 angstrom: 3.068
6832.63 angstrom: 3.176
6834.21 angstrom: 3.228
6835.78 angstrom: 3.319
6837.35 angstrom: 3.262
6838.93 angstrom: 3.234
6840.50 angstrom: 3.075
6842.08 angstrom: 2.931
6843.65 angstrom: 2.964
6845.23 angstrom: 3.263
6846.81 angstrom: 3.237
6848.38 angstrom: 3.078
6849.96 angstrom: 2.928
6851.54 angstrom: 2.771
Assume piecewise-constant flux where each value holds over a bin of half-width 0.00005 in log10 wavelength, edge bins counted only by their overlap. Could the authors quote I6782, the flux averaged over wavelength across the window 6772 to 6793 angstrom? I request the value 3.05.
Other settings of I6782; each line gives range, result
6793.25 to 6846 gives 3.1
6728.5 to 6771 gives 2.97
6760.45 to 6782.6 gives 2.92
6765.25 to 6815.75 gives 3.03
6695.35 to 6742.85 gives 2.99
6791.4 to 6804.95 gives 3.07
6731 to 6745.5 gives 3.06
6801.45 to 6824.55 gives 3.07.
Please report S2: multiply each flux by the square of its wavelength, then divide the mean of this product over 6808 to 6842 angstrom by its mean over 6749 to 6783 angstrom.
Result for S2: 1.1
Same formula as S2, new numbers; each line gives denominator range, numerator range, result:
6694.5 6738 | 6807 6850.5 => 1.08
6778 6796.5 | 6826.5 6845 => 1.03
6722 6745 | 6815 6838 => 1.06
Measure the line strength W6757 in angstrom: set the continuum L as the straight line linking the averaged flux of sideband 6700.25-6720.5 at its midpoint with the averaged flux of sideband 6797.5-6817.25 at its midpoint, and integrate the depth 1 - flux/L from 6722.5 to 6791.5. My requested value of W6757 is 0.5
